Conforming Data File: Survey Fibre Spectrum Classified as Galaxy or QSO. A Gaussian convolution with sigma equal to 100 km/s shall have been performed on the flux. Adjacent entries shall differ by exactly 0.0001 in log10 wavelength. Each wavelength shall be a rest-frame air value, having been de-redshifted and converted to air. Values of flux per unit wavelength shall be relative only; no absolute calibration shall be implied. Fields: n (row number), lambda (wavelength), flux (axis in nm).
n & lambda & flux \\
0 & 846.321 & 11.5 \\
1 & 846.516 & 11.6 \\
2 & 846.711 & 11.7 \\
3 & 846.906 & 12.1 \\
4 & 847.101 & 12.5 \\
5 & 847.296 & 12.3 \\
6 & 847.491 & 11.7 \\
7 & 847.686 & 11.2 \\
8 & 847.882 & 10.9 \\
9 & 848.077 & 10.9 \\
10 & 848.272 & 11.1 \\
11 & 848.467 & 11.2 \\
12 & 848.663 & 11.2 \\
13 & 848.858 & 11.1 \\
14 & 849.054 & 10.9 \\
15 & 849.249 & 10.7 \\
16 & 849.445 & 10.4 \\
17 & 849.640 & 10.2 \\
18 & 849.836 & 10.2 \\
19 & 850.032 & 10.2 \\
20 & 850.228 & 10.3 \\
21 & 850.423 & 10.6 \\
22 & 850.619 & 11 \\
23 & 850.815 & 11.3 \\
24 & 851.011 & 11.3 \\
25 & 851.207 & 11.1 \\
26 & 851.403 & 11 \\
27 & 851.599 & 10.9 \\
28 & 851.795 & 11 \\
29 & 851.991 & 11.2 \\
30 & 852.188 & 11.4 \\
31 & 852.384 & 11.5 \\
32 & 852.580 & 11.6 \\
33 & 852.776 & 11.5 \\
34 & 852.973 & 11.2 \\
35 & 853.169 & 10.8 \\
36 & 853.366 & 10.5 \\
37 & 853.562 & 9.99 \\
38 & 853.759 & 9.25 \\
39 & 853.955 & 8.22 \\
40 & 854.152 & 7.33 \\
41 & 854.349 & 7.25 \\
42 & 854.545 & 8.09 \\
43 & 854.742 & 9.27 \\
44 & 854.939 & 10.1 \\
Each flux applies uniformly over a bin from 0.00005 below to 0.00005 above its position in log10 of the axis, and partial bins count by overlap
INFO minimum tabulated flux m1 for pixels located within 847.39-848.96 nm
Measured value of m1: 10.9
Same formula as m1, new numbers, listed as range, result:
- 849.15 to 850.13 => 10.2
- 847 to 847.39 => 12.3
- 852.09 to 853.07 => 11.2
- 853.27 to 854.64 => 7.25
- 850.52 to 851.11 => 11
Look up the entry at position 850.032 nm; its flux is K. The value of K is 10.2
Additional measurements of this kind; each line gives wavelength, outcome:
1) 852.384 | 11.5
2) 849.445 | 10.4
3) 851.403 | 11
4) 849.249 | 10.7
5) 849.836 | 10.2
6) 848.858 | 11.1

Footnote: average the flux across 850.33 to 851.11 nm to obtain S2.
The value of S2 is 11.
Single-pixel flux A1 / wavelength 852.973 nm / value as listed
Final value 11.2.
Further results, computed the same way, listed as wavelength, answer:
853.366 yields 10.5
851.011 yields 11.3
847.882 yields 10.9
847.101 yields 12.5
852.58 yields 11.6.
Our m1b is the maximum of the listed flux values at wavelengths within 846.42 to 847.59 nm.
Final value 12.5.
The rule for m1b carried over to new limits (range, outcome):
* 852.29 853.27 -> 11.6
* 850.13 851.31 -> 11.3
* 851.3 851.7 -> 11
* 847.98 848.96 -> 11.2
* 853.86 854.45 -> 8.22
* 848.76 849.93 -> 11.1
